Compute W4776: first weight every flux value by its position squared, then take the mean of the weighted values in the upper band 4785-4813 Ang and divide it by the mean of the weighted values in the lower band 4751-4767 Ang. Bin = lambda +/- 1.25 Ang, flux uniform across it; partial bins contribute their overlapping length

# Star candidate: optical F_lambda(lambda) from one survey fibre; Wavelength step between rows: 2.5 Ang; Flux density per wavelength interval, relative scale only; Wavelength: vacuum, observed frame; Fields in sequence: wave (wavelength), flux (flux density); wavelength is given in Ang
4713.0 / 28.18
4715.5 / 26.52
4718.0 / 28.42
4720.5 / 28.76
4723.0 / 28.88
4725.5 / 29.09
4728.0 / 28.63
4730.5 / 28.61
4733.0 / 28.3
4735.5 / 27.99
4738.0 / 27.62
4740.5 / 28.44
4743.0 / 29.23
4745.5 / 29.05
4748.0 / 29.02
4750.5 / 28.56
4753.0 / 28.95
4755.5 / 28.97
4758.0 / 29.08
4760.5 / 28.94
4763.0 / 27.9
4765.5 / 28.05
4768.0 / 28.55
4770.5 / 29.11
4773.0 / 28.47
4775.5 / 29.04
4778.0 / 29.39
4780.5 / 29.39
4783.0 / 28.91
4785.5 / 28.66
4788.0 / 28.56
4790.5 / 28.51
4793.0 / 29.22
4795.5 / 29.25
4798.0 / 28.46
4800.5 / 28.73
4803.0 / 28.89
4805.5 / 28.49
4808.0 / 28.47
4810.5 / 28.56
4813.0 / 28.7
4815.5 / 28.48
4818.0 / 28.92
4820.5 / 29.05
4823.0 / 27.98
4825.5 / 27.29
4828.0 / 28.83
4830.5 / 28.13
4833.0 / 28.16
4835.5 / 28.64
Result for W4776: 1.02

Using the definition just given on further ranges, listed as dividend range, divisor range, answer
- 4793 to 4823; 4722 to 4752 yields 1.03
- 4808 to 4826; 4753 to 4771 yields 1.02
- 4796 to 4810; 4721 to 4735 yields 1.03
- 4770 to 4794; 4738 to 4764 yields 1.02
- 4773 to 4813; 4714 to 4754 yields 1.04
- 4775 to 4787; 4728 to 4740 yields 1.05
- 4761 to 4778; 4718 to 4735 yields 1.02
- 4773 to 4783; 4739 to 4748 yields 1.02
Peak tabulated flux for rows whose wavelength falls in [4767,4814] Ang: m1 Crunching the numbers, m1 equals 29.39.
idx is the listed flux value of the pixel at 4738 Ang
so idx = 27.62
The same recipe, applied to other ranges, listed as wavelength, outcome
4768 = 28.55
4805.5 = 28.49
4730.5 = 28.61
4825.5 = 27.29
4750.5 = 28.56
